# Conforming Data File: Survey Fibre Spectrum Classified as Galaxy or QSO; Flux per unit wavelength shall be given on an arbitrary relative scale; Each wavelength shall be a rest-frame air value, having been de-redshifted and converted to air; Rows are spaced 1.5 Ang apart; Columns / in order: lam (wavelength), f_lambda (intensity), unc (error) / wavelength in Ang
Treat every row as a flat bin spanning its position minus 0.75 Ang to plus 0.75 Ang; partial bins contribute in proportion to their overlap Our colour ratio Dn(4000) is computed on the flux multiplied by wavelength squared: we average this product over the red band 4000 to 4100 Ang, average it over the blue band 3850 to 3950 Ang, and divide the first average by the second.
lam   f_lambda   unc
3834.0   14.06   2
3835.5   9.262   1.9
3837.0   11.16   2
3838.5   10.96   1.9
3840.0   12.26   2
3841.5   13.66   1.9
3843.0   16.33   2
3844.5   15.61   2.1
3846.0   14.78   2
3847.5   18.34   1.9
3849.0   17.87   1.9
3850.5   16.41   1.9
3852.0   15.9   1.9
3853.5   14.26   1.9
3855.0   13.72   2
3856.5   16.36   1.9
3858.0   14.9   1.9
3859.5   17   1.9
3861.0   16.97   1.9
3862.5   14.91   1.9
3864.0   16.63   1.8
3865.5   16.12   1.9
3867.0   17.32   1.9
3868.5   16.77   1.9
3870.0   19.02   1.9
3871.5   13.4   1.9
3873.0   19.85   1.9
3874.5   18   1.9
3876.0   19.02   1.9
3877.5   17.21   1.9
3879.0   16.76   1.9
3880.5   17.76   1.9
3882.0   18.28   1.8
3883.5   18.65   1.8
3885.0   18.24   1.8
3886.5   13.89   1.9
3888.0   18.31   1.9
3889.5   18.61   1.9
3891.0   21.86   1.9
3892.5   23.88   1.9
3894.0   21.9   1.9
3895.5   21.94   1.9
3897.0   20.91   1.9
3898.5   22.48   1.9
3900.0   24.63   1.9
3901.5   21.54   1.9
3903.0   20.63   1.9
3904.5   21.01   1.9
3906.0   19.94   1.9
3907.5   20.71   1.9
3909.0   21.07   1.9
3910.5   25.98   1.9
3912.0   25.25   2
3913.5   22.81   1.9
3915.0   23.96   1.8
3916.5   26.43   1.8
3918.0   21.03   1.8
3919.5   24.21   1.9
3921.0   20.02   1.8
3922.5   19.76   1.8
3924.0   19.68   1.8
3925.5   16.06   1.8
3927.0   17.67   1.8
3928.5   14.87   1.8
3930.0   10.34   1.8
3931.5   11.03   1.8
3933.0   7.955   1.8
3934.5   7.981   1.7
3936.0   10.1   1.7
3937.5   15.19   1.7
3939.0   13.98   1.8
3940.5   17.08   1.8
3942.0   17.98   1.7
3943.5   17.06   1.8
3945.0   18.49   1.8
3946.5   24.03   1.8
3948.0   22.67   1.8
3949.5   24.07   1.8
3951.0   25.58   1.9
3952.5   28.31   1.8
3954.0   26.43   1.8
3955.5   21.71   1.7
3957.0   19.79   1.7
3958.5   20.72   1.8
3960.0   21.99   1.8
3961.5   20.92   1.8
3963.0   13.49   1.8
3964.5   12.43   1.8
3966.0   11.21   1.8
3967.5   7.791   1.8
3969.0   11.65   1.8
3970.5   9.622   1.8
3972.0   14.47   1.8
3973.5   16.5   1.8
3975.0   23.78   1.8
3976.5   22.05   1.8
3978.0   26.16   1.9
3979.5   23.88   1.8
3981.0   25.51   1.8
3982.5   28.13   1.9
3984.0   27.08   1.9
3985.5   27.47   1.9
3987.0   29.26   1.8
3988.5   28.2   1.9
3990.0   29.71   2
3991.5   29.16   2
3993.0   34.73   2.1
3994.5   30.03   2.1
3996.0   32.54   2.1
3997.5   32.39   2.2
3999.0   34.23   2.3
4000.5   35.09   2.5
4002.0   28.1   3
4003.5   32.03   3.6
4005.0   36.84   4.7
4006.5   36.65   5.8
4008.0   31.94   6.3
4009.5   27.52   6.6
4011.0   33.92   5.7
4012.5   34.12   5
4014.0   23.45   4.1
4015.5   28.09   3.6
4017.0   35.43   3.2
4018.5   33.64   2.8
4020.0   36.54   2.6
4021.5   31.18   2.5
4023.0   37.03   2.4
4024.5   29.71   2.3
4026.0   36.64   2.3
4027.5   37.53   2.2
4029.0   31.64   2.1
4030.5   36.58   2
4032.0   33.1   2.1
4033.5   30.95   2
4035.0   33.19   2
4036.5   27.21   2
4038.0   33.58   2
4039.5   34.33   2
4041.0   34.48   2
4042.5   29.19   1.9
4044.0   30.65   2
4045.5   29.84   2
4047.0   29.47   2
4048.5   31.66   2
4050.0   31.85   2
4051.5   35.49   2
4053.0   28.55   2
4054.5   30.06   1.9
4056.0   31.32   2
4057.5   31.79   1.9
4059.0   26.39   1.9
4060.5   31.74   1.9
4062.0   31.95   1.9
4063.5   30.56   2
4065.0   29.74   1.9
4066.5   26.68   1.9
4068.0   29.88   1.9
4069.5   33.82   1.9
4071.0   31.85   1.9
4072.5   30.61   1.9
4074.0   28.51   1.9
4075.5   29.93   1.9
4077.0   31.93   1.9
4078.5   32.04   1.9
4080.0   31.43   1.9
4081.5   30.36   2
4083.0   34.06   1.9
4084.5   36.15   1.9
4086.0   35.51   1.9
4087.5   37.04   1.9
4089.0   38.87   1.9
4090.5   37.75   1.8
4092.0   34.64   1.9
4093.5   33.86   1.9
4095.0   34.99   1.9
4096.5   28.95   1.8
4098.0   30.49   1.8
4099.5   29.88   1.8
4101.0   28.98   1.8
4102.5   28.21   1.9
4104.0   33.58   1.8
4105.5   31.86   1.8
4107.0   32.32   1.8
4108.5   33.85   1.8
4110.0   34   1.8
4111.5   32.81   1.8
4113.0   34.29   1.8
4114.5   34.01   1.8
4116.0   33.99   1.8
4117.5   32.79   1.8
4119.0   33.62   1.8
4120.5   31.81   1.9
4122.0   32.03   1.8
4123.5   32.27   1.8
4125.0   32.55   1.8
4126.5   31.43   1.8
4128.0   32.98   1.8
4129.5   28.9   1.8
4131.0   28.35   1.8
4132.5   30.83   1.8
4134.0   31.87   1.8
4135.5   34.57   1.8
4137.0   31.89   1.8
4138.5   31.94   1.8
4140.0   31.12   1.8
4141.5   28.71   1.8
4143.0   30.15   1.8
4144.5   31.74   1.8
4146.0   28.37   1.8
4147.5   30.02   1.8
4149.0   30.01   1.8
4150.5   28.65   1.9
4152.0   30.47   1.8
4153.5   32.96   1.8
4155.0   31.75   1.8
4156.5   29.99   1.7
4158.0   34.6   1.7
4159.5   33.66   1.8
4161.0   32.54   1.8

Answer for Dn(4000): 1.89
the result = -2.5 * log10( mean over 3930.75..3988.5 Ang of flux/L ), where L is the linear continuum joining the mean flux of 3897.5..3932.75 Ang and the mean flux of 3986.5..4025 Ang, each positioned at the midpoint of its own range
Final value 0.34 mag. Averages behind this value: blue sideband 20.3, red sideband 32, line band 19.2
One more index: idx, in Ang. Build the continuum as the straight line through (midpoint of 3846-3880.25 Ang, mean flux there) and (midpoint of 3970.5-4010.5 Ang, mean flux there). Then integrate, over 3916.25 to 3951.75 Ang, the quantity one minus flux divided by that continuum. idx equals 8.57 Ang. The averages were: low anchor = 16.6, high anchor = 28.3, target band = 17.5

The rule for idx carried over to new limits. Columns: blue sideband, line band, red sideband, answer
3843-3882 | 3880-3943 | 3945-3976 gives -4.43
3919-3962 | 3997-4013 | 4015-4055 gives -2.81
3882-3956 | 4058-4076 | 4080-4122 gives 0.32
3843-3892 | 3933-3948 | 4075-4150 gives 4.09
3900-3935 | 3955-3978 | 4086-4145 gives 5.87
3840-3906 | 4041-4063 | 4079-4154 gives -1.86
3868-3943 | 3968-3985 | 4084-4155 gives 1.88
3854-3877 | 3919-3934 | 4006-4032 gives 4.64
